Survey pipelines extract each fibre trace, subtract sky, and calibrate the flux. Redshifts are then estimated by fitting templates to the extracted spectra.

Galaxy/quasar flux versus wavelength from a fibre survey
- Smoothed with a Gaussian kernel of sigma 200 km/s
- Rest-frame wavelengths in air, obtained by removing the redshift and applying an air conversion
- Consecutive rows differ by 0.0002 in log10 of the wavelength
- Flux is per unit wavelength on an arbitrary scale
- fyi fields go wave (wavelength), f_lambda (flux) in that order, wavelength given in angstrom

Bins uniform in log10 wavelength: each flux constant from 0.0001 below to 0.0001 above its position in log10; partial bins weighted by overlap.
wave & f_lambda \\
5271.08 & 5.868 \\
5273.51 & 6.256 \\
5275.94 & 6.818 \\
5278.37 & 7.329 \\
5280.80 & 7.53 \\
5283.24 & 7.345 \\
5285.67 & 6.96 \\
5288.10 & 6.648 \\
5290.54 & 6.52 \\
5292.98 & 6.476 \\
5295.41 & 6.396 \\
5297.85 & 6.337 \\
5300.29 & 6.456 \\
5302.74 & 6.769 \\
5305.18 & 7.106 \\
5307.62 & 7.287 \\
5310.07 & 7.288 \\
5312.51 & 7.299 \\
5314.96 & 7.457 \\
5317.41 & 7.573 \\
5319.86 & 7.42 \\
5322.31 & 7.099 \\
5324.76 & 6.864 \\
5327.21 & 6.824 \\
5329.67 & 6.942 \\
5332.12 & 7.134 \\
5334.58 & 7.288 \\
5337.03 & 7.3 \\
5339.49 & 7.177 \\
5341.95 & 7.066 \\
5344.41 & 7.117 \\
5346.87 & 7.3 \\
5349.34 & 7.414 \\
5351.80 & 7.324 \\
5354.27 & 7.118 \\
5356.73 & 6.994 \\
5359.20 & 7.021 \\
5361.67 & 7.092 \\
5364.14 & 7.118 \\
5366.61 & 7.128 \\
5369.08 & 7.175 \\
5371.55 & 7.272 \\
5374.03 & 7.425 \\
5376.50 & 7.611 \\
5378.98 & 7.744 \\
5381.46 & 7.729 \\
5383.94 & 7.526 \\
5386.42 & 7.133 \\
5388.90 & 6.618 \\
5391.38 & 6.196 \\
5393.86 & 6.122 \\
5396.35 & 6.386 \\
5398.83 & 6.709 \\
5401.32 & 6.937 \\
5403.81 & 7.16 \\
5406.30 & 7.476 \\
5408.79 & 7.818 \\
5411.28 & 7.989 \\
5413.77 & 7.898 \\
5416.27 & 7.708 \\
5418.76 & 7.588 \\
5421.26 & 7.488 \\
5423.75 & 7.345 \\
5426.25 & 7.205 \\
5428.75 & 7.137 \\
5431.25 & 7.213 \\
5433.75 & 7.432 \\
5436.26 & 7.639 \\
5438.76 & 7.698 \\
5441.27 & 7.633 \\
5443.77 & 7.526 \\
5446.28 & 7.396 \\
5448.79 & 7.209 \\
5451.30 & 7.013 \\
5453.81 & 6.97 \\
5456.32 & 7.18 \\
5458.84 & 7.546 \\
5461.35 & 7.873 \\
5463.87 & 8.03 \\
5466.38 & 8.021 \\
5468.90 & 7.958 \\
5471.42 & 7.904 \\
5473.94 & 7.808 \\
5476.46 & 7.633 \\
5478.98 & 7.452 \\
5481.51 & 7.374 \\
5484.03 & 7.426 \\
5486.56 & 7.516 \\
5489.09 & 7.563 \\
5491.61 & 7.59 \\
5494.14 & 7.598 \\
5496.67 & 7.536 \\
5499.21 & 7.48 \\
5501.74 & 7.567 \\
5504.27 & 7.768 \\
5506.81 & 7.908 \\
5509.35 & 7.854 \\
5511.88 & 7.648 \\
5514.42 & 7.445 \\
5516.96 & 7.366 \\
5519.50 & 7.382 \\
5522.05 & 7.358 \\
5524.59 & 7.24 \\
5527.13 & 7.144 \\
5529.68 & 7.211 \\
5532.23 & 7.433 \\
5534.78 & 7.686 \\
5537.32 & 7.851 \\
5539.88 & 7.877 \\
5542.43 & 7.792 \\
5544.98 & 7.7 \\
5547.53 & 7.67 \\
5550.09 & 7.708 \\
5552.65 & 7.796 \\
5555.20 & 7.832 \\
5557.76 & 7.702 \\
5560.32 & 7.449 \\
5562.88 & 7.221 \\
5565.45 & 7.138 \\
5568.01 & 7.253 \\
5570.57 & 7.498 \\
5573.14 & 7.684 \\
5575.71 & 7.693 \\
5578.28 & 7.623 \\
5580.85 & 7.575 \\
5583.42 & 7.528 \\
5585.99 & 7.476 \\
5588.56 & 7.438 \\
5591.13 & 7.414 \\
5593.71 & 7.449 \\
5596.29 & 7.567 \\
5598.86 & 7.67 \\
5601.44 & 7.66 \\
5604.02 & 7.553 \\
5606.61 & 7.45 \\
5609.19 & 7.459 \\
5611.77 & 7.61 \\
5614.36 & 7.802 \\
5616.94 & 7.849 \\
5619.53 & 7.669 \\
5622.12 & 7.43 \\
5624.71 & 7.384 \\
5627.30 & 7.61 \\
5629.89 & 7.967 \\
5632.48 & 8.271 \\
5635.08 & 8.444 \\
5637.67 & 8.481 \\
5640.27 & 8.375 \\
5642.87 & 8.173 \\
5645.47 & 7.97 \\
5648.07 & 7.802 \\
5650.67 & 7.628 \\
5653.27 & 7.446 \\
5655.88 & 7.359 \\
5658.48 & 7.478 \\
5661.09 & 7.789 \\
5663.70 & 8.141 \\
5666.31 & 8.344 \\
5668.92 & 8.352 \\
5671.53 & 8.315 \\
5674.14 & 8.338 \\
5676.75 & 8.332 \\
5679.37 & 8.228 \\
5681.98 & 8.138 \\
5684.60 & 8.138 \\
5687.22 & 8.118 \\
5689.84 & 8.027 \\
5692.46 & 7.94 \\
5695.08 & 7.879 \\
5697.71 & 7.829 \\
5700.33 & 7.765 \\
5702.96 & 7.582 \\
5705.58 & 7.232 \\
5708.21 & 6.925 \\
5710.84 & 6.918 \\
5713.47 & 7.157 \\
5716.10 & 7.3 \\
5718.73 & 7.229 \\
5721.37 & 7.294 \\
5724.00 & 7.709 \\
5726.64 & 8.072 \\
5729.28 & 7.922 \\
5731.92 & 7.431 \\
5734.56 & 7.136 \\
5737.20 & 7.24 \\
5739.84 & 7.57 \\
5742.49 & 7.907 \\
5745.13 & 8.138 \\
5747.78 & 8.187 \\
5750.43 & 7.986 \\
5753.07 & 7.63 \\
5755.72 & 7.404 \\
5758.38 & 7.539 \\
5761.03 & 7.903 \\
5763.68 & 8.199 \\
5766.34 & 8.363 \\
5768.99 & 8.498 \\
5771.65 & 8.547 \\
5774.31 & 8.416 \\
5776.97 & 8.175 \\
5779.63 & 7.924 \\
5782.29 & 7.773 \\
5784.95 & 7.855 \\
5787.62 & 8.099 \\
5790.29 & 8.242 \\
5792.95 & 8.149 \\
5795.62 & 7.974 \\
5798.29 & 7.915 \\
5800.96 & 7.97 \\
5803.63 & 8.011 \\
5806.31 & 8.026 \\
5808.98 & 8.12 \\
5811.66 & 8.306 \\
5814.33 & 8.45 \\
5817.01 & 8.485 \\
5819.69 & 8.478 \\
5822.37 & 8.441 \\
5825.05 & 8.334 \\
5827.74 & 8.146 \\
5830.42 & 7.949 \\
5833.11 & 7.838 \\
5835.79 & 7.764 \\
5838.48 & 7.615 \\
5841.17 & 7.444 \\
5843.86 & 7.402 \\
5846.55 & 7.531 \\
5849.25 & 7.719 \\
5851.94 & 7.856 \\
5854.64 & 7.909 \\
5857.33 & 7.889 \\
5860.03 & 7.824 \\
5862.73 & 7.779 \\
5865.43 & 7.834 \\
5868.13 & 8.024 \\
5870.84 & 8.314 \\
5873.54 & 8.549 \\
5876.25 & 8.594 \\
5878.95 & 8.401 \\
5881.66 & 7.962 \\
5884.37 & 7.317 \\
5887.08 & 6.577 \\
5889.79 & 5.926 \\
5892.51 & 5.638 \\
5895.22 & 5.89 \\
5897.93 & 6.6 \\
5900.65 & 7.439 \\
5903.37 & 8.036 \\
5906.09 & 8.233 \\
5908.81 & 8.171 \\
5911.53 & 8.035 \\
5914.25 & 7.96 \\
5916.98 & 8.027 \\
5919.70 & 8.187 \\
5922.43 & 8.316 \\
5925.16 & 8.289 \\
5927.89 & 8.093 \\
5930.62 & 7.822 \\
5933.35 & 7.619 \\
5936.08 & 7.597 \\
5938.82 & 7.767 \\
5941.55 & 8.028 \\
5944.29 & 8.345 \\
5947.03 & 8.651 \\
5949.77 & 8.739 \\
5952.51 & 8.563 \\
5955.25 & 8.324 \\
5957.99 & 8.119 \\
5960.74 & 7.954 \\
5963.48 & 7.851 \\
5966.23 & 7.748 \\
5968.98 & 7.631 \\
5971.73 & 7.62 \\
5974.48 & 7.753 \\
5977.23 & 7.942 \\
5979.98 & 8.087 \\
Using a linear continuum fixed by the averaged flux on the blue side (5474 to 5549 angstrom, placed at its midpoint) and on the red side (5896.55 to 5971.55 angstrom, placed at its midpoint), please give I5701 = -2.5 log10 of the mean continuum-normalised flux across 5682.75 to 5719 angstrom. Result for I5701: 0.02 mag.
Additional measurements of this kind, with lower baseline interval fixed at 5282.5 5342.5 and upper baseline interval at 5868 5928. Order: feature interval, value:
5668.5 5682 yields -0.123 mag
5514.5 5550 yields -0.040 mag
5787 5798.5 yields -0.076 mag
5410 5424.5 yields -0.083 mag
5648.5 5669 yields -0.056 mag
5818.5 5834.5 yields -0.085 mag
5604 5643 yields -0.071 mag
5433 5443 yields -0.068 mag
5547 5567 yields -0.041 mag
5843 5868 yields -0.022 mag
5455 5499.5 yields -0.067 mag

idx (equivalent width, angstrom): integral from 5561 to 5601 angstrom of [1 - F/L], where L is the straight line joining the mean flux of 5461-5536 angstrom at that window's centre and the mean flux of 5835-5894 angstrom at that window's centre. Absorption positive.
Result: 0.6 angstrom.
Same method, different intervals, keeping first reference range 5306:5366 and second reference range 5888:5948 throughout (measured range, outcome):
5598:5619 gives -0.6 angstrom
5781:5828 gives -3.7 angstrom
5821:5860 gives -1.3 angstrom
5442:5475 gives -1.3 angstrom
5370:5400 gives 0.8 angstrom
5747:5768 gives -1.1 angstrom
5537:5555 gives -1.0 angstrom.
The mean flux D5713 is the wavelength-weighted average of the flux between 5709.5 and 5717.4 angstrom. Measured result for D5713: 7.13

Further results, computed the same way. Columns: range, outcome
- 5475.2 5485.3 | 7.47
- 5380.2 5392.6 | 7.04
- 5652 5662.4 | 7.51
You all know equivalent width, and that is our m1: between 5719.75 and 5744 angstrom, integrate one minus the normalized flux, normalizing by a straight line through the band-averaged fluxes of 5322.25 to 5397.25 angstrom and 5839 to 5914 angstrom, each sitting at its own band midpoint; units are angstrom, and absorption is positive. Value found -0.4 angstrom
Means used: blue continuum 7.11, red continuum 7.59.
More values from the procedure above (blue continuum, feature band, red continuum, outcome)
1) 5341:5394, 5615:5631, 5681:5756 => -0.3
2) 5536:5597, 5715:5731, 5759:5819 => 0.8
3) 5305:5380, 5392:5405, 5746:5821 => 1.2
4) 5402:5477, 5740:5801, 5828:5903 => -3.8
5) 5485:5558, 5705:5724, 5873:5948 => 1.1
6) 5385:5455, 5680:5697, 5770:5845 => -0.5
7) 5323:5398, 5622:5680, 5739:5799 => -1.8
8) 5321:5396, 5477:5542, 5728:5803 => -1.0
